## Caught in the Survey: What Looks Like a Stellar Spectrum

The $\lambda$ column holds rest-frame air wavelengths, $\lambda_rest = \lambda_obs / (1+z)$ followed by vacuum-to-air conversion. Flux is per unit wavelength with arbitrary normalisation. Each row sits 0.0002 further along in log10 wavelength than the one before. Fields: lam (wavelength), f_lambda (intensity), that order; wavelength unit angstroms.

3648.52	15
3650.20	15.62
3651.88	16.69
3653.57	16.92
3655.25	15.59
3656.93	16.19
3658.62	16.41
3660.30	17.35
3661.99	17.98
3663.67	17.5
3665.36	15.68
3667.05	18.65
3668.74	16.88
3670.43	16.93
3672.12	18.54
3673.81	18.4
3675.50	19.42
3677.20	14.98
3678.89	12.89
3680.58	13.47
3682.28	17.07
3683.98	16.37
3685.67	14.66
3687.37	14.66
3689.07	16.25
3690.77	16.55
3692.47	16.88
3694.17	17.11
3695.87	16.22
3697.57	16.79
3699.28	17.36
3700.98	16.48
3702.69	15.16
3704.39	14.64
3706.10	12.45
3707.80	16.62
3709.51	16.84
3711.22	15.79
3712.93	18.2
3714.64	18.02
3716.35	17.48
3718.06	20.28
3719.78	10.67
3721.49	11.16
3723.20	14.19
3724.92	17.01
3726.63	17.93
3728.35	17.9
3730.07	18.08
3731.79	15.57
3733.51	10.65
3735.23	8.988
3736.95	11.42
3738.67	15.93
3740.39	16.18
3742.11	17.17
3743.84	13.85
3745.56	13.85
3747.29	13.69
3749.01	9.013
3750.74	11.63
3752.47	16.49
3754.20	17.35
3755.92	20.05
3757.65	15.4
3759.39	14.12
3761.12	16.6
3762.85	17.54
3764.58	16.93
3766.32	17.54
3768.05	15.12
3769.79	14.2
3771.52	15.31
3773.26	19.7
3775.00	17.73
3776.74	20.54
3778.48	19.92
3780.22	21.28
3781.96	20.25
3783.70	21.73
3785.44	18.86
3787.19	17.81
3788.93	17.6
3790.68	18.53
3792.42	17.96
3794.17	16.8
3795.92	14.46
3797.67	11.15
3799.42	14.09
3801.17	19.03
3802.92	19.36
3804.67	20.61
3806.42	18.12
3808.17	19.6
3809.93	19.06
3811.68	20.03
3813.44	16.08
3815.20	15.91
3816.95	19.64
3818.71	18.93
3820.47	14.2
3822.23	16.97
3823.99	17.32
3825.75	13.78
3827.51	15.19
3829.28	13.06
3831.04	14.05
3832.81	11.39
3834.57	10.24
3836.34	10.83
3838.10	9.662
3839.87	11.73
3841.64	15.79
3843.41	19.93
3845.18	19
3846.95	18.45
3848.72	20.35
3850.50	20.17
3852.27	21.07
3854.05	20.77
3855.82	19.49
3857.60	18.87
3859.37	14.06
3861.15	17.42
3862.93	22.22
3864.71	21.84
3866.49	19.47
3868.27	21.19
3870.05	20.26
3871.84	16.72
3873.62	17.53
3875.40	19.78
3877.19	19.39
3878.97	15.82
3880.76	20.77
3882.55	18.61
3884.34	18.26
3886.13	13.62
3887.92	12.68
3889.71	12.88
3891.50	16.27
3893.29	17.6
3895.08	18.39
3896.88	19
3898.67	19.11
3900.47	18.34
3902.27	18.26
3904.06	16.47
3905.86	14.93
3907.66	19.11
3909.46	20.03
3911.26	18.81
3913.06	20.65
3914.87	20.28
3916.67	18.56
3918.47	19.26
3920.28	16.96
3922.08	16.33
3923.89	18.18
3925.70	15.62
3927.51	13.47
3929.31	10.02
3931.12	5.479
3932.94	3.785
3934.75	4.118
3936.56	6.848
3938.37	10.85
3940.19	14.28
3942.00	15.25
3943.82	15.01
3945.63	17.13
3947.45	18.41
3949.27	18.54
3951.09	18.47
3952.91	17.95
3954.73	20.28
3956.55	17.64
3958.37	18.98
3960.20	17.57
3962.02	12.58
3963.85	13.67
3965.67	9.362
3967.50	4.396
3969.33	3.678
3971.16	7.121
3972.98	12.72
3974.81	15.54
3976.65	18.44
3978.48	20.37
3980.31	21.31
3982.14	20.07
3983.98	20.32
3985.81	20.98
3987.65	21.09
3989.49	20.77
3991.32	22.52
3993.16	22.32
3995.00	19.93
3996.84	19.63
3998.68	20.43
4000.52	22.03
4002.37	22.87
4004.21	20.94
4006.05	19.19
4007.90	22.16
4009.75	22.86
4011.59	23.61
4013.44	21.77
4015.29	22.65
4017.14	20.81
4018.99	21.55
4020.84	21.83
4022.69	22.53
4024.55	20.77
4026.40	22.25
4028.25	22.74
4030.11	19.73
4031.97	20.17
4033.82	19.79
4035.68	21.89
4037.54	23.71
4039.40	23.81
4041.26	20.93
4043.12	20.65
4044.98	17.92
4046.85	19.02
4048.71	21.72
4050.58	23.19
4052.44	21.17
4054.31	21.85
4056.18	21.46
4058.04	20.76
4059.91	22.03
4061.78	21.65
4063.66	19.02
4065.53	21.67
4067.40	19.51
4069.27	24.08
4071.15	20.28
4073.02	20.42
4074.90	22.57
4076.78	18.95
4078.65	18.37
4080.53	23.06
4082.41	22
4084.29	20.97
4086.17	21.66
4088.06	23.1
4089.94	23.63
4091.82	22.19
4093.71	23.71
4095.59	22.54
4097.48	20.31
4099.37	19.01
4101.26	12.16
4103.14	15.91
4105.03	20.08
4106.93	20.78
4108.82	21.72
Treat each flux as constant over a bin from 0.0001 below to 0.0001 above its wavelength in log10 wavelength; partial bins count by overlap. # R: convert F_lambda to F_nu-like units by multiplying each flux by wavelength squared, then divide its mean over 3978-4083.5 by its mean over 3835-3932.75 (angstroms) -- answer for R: 1.33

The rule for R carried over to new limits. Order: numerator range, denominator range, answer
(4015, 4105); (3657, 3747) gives 1.59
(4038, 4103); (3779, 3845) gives 1.45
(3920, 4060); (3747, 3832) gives 1.18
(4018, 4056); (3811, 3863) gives 1.44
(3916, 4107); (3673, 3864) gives 1.30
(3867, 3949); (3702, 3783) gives 1.10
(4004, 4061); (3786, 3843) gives 1.51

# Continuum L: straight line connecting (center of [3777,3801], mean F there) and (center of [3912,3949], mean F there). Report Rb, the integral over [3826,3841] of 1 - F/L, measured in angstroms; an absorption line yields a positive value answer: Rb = 4.1 angstroms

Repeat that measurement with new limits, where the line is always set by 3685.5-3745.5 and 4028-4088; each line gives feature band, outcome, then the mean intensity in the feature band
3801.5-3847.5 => 3.2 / 16.1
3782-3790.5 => -1.2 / 19.1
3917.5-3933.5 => 4.6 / 13.5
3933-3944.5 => 5.3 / 10.5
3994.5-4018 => -1.4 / 21.5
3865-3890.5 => 0.6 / 17.8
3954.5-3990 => 7.3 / 15.7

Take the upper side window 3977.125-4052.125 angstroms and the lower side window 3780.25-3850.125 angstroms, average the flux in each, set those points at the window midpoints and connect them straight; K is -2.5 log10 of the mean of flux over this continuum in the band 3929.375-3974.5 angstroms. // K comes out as 0.489 mag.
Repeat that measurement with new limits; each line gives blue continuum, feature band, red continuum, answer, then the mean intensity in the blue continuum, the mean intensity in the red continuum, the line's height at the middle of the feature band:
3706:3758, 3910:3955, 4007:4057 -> 0.29 mag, 15.2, 21.6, 19.5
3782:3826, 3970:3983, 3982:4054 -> 0.26 mag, 17.6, 21.4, 20.6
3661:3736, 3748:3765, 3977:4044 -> 0.11 mag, 16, 21.4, 17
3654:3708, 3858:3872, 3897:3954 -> -0.22 mag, 16.3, 15.6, 15.7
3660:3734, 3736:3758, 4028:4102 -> 0.15 mag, 16.2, 21.1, 16.9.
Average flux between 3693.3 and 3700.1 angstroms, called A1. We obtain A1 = 16.9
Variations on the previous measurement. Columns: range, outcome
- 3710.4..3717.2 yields 17.4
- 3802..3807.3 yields 19.4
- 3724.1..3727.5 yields 17.5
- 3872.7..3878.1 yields 18.9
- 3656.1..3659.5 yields 16.3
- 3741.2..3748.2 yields 14.6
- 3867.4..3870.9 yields 20.7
